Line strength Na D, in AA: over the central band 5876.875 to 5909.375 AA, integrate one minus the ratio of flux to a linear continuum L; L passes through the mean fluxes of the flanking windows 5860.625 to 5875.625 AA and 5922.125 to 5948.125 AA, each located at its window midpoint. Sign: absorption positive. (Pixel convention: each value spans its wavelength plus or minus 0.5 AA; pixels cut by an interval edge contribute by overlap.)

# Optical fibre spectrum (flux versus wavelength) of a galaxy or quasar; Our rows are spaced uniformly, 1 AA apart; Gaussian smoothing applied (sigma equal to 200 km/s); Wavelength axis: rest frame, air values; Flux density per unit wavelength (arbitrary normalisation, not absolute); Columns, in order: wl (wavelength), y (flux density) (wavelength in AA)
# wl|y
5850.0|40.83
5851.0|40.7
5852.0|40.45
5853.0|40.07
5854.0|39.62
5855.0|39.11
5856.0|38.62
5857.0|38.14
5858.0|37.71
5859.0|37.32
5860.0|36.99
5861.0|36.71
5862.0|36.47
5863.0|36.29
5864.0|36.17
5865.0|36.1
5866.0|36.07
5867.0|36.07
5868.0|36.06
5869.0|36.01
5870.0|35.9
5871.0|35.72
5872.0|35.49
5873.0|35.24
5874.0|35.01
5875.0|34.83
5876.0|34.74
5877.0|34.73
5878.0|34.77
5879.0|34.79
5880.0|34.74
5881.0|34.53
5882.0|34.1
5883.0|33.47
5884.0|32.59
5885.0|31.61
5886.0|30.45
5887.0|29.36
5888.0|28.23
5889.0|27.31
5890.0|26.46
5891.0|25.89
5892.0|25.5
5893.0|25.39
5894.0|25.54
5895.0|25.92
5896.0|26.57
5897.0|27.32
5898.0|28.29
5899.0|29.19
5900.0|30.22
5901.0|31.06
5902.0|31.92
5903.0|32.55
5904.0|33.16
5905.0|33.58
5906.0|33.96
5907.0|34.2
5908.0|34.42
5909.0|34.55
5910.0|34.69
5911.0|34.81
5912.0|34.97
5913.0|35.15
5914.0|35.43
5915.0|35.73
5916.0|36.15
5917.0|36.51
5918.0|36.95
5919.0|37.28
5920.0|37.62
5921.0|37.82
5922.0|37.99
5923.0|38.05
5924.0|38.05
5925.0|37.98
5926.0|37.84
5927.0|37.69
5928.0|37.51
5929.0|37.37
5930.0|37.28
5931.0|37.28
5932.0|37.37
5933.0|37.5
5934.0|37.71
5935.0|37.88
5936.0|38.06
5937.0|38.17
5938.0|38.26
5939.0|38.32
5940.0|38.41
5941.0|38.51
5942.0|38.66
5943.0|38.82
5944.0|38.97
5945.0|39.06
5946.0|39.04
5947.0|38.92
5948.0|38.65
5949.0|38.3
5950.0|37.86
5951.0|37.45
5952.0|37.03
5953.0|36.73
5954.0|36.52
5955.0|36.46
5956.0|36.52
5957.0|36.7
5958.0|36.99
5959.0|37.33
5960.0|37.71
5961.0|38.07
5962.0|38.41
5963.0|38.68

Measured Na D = 5.3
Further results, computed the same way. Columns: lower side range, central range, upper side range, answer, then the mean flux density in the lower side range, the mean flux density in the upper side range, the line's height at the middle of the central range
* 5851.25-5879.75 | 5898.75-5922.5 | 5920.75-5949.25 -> 1.9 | 36.6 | 38.1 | 37.6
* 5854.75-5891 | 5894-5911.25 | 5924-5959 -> 2.2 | 34.5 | 37.8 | 35.9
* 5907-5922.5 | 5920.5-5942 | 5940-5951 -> -0.3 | 35.9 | 38.6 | 37.4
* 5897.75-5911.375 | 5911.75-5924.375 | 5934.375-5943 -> -0.7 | 32.7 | 38.3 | 34.9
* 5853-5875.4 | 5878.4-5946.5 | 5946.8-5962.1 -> 5.2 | 36.7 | 37.4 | 37.1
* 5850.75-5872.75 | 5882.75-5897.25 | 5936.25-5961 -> 3.7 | 37.3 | 37.9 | 37.5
